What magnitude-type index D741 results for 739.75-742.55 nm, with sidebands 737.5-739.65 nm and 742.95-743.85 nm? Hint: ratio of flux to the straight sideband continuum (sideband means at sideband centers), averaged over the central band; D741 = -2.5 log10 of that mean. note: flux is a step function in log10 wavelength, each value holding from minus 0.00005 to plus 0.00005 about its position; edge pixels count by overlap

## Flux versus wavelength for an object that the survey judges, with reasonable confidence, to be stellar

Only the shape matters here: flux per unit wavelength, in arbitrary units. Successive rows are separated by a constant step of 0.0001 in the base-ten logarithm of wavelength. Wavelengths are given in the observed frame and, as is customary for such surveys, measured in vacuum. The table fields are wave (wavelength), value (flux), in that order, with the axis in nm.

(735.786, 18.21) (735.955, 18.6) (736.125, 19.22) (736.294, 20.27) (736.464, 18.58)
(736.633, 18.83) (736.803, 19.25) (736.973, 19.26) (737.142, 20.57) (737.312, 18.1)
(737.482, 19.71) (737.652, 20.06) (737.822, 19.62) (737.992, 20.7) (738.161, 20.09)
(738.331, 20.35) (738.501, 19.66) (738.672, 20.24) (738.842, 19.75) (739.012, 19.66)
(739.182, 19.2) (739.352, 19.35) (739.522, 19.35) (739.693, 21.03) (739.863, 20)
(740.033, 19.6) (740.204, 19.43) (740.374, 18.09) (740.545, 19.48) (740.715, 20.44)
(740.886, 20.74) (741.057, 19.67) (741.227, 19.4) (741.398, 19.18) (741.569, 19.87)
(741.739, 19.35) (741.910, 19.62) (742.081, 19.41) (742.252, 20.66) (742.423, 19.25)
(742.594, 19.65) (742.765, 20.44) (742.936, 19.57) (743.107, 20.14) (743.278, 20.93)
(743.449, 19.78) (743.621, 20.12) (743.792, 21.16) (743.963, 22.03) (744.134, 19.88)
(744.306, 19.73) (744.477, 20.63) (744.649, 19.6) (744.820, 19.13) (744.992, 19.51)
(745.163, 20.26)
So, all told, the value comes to 0.02 mag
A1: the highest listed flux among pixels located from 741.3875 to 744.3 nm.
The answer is 22.03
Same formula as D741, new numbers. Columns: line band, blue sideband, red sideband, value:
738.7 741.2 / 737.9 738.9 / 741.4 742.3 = 0.012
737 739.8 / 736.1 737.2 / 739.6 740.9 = -0.013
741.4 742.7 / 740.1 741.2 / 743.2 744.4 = 0.019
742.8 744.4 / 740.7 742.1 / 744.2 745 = -0.035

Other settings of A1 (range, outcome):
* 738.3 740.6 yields 21.03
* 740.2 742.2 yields 20.74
